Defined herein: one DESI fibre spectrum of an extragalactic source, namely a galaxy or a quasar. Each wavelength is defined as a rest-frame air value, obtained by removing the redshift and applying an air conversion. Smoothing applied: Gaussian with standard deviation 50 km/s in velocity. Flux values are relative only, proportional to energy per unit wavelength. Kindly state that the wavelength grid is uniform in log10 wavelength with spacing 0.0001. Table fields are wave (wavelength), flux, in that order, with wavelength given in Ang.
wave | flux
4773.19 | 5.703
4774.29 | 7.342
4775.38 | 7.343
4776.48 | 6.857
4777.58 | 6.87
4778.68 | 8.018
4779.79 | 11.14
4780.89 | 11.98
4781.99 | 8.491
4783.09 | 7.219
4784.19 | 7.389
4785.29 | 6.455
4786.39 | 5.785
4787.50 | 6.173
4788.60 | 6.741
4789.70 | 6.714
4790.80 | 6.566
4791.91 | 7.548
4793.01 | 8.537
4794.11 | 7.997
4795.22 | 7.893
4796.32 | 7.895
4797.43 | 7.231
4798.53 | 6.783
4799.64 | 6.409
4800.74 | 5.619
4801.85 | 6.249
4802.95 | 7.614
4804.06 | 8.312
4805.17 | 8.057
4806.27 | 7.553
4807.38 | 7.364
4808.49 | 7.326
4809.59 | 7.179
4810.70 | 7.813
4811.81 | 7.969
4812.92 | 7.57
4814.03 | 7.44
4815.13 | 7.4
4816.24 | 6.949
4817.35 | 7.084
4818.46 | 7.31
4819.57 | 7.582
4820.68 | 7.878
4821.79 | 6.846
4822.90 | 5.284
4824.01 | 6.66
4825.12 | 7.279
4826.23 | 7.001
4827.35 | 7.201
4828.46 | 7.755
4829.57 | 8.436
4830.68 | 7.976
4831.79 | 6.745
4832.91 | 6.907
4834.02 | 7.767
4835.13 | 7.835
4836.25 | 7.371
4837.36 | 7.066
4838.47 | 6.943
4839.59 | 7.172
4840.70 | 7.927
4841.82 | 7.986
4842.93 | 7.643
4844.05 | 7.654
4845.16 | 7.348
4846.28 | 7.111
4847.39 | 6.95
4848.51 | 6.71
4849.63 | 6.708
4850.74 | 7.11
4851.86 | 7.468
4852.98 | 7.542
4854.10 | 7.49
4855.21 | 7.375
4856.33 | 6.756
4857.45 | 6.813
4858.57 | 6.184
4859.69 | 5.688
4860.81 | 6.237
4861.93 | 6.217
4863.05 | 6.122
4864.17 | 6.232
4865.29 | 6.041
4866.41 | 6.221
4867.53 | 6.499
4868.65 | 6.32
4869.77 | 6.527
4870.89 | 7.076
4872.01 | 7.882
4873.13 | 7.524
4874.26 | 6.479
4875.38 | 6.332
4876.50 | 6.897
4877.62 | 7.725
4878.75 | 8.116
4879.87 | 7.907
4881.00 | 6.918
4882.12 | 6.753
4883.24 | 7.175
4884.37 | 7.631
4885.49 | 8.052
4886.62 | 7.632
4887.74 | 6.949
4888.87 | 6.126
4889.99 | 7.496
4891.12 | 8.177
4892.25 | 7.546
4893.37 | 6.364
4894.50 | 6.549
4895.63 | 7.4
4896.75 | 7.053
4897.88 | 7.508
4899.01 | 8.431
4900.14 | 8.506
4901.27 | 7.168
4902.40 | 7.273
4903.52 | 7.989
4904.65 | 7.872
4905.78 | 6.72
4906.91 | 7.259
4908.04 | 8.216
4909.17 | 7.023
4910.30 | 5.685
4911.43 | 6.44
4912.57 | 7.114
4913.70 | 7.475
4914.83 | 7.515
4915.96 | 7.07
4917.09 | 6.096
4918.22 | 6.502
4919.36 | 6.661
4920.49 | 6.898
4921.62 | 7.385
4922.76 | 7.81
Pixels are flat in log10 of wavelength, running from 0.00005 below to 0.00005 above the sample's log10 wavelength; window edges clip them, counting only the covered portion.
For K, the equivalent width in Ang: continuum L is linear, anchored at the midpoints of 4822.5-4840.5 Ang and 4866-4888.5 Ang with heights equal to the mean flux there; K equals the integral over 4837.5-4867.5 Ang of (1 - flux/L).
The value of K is 1.2 Ang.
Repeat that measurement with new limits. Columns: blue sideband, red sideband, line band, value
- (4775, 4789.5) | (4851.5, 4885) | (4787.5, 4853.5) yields 0.30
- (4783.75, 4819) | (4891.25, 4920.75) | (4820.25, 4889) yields 1.23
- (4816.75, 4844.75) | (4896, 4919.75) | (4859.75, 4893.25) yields 1.38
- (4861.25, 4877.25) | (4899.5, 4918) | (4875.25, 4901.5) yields -1.79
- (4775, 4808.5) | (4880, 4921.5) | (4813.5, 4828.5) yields 0.64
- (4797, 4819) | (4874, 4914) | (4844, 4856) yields 0.12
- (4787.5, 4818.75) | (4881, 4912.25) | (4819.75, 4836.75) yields 0.07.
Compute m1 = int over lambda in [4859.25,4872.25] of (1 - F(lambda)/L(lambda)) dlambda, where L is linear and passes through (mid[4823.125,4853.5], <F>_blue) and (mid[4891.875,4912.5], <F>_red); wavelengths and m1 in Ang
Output 1.61 Ang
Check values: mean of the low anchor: 7.32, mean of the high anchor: 7.27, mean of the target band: 6.4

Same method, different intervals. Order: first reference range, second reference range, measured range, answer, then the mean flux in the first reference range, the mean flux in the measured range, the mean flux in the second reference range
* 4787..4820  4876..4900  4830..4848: -0.2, 7.3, 7.41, 7.37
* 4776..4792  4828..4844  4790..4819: 0.8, 7.6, 7.37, 7.54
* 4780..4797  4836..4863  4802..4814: -0.3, 7.63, 7.62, 7.04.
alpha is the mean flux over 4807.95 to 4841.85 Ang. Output 7.33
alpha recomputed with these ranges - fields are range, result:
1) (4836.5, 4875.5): 6.91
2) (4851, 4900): 7.02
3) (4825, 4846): 7.47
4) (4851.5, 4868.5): 6.57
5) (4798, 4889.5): 7.12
